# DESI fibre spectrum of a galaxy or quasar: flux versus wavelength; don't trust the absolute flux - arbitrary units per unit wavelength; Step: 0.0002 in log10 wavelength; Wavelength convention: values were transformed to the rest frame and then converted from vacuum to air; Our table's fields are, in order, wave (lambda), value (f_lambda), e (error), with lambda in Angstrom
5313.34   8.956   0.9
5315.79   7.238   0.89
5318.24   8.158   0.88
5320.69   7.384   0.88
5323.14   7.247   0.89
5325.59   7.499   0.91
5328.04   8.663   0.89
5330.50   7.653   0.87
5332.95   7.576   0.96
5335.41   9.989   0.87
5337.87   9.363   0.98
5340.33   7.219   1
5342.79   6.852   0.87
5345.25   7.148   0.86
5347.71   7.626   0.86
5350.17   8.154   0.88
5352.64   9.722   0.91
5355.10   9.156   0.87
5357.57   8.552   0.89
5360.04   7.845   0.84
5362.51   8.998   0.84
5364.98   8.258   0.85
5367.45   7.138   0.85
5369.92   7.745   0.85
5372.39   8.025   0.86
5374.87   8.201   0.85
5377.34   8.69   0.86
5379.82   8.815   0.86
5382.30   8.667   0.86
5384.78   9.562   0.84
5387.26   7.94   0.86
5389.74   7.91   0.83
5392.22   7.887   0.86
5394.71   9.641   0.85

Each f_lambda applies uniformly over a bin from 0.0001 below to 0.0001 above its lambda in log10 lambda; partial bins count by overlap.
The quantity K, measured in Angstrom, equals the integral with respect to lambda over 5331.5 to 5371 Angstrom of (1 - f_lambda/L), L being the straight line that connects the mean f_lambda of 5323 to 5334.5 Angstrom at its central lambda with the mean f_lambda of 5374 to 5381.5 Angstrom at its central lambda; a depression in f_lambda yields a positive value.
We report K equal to -0.1 Angstrom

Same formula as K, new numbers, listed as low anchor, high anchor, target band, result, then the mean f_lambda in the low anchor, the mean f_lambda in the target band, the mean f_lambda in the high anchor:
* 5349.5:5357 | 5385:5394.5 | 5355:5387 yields 1.0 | 9.03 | 8.39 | 8.28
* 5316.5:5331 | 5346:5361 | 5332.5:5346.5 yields 0.1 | 7.75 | 8.05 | 8.48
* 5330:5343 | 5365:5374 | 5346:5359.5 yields -0.9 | 8.23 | 8.55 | 7.74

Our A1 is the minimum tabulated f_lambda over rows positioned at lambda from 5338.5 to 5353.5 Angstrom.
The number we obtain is 6.852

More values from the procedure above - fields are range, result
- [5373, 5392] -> 7.91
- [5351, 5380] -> 7.138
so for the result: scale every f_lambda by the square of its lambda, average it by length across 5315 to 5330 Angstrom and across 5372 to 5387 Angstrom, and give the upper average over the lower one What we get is 1.15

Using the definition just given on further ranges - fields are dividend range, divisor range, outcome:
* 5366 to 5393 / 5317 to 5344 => 1.05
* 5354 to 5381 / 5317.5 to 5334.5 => 1.09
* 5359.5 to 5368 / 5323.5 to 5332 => 1.05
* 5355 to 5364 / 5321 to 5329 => 1.12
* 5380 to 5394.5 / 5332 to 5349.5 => 1.09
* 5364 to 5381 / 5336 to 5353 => 1.03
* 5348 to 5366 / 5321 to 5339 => 1.06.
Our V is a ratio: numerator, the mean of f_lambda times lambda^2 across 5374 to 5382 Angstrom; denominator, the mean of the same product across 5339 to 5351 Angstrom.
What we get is 1.2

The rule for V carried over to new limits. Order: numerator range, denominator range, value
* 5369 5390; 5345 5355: 1.02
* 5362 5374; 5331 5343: 0.98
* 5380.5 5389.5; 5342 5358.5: 1.07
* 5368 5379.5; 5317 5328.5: 1.08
